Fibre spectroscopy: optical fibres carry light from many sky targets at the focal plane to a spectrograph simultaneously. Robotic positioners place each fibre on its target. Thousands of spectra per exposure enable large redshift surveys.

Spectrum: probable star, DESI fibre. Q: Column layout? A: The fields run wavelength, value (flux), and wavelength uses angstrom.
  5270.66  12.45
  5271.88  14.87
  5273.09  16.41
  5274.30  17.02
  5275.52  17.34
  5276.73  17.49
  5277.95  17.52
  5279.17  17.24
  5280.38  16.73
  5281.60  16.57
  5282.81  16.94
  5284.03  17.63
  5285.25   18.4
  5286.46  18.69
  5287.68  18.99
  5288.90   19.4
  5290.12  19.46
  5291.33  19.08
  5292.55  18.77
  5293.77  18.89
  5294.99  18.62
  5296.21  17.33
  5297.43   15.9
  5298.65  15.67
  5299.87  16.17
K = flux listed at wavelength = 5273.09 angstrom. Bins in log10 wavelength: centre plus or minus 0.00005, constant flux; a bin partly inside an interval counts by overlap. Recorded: 16.41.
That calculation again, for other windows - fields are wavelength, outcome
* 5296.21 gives 17.33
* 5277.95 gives 17.52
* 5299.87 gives 16.17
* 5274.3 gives 17.02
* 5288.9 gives 19.4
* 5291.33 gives 19.08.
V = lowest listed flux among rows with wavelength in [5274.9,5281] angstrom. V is 16.73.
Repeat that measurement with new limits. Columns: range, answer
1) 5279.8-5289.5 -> 16.57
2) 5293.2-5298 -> 15.9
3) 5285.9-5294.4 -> 18.69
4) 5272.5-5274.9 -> 16.41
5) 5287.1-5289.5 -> 18.99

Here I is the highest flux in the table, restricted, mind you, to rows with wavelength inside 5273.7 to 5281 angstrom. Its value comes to 17.52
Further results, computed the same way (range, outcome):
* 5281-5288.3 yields 18.99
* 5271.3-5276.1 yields 17.34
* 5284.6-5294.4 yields 19.46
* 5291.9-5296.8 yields 18.89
